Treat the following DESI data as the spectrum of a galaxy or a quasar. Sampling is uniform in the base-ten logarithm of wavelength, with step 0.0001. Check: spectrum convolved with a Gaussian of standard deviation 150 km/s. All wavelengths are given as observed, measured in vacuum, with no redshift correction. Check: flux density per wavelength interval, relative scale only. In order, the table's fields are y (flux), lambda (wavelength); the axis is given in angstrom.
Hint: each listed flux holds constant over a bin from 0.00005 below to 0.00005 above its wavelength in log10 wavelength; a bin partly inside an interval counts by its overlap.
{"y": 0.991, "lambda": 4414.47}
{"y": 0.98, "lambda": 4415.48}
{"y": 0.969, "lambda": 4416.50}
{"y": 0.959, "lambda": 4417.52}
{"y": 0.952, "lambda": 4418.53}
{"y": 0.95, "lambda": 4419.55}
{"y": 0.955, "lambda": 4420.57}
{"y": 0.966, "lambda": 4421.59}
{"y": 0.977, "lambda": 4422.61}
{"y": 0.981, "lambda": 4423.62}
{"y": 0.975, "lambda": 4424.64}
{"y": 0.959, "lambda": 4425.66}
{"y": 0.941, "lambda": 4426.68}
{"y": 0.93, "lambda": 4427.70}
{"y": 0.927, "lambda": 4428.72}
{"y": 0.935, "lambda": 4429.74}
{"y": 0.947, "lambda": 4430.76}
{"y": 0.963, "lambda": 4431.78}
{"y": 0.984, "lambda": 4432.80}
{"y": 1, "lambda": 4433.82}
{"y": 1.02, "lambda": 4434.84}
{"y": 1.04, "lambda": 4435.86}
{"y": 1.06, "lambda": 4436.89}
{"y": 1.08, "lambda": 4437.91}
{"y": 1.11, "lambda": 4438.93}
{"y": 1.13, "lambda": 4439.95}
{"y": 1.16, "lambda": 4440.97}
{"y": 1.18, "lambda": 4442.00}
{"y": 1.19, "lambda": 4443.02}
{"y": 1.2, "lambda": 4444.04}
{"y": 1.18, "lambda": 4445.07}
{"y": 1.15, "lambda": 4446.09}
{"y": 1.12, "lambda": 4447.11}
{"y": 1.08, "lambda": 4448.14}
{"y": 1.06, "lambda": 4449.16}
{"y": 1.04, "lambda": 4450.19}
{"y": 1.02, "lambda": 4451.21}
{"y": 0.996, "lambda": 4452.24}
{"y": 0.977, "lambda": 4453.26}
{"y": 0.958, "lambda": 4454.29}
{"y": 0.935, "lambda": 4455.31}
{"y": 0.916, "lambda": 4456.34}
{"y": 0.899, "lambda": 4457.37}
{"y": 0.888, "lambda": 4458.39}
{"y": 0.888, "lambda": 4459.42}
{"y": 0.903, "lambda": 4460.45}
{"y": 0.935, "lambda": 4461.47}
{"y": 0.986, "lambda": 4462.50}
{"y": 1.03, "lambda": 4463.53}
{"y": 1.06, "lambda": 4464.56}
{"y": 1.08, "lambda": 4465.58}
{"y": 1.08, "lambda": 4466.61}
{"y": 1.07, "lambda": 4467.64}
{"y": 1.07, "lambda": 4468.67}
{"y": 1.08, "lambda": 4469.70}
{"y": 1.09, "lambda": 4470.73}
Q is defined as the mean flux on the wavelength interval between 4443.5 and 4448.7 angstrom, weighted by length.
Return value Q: 1.15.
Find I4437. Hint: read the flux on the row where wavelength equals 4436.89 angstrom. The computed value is 1.06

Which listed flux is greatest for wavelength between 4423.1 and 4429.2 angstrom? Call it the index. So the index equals 0.981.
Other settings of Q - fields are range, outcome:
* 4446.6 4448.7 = 1.1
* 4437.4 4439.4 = 1.1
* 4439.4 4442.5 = 1.15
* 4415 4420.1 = 0.961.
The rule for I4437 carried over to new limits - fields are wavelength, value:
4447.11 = 1.12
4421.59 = 0.966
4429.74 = 0.935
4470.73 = 1.09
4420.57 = 0.955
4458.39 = 0.888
